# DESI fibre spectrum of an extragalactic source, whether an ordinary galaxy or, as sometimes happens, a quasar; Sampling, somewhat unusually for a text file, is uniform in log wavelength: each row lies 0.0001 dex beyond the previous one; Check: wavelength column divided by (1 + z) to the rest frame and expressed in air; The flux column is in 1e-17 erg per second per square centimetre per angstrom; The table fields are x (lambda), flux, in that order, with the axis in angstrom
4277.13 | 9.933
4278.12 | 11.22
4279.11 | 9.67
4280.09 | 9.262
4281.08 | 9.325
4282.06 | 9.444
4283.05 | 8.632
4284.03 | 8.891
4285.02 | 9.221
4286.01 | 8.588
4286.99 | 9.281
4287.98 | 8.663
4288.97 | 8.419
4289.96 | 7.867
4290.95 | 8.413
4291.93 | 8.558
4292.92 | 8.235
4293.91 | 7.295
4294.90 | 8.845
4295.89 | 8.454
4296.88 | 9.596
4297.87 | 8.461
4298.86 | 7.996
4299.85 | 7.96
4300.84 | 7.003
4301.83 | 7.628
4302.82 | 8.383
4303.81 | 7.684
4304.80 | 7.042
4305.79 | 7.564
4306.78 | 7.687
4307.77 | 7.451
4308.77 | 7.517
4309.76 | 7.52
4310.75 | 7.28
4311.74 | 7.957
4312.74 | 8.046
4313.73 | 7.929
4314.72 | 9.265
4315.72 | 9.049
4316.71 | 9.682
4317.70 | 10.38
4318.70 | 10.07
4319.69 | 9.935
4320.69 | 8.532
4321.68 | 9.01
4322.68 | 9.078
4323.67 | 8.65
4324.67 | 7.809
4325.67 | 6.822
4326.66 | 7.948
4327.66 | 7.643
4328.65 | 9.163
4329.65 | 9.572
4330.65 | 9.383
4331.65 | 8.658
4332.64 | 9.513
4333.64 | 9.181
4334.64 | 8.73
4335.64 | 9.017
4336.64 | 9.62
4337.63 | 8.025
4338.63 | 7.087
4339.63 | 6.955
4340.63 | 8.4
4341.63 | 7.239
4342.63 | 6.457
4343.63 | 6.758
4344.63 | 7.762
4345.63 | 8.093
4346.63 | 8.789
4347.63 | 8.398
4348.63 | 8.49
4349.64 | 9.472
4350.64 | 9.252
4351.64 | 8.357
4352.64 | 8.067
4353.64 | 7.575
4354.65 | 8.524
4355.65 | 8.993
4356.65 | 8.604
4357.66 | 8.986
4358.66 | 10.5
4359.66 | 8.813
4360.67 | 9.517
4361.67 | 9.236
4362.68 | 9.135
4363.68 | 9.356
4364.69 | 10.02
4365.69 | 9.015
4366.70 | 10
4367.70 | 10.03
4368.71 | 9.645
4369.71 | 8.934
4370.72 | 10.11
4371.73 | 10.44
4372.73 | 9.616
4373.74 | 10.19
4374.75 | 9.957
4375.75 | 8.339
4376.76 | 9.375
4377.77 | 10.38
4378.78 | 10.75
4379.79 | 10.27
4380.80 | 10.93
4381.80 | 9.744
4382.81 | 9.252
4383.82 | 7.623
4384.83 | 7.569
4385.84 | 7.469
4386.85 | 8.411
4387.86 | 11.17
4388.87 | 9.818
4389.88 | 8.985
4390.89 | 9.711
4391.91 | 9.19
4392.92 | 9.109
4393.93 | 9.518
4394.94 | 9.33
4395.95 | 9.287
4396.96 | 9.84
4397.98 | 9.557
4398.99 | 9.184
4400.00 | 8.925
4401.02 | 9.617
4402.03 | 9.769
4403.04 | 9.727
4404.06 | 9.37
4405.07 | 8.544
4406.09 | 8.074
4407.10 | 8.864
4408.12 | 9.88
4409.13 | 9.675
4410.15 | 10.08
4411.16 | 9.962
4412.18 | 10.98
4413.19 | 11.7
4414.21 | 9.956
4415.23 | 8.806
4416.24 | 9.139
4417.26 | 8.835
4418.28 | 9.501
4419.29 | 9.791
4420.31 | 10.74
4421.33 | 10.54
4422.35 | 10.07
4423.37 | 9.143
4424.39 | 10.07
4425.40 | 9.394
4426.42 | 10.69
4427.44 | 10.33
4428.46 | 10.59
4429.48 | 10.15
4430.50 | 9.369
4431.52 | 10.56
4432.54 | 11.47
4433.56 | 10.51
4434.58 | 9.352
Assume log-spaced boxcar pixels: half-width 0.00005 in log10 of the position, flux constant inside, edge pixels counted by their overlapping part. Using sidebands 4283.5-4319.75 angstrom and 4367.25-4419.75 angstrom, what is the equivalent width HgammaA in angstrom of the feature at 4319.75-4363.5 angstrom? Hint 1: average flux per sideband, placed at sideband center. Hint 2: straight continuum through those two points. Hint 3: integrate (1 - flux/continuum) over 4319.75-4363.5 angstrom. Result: 1.6 angstrom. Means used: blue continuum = 8.36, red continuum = 9.52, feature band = 8.53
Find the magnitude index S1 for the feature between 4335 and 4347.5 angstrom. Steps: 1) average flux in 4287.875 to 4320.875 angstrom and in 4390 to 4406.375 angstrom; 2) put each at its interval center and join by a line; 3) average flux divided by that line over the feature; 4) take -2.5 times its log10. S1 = 0.11 mag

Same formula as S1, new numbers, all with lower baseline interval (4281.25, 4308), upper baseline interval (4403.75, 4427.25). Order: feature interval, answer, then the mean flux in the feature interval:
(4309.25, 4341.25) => 0.01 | 8.62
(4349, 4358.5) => 0.04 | 8.71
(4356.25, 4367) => -0.03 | 9.37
